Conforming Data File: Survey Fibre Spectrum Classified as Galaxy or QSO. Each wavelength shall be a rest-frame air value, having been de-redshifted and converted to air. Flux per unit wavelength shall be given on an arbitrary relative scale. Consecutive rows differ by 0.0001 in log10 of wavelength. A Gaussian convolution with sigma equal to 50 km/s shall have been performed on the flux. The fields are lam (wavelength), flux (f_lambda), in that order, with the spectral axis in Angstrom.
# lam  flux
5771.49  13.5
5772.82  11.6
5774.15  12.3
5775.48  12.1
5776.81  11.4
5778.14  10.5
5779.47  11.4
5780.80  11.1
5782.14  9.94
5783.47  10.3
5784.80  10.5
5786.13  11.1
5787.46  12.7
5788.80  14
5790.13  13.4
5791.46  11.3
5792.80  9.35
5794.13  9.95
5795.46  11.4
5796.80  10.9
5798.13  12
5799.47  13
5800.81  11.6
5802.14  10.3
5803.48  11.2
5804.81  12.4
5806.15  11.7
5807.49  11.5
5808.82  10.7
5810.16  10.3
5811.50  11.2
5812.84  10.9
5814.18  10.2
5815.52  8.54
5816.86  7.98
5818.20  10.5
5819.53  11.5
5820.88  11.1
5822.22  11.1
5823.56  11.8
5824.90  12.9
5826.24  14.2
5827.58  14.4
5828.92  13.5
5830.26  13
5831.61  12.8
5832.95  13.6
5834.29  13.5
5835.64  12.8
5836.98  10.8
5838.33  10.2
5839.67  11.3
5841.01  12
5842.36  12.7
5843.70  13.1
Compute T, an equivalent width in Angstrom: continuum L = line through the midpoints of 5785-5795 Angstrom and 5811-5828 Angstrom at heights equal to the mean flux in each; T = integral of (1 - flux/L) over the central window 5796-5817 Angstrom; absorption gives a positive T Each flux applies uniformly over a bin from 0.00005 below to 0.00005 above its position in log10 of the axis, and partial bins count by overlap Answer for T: 0.78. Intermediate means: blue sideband 11.6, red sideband 11.2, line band 11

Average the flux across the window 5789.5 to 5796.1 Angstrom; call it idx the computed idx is 11.1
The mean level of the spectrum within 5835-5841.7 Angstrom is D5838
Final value 11.4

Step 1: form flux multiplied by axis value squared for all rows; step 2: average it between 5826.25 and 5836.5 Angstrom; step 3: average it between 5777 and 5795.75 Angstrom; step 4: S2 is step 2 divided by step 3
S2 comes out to 1.2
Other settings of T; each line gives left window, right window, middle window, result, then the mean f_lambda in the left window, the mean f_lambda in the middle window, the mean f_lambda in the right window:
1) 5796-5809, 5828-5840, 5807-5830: 1.3 Angstrom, 11.6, 11.3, 12.5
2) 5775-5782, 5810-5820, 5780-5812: -2.0 Angstrom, 11.2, 11.3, 10.1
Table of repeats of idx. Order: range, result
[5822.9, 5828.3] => 13.3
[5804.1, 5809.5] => 11.6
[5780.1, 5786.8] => 10.6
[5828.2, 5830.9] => 13.3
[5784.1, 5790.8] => 12.3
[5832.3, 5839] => 12.2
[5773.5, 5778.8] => 11.6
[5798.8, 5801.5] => 12.3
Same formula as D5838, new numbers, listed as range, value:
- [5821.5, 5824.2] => 11.4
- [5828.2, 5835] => 13.3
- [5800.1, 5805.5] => 11.4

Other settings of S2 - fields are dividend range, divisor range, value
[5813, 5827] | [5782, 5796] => 0.98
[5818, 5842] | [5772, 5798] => 1.10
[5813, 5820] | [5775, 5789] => 0.88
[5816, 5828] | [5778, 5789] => 1.05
